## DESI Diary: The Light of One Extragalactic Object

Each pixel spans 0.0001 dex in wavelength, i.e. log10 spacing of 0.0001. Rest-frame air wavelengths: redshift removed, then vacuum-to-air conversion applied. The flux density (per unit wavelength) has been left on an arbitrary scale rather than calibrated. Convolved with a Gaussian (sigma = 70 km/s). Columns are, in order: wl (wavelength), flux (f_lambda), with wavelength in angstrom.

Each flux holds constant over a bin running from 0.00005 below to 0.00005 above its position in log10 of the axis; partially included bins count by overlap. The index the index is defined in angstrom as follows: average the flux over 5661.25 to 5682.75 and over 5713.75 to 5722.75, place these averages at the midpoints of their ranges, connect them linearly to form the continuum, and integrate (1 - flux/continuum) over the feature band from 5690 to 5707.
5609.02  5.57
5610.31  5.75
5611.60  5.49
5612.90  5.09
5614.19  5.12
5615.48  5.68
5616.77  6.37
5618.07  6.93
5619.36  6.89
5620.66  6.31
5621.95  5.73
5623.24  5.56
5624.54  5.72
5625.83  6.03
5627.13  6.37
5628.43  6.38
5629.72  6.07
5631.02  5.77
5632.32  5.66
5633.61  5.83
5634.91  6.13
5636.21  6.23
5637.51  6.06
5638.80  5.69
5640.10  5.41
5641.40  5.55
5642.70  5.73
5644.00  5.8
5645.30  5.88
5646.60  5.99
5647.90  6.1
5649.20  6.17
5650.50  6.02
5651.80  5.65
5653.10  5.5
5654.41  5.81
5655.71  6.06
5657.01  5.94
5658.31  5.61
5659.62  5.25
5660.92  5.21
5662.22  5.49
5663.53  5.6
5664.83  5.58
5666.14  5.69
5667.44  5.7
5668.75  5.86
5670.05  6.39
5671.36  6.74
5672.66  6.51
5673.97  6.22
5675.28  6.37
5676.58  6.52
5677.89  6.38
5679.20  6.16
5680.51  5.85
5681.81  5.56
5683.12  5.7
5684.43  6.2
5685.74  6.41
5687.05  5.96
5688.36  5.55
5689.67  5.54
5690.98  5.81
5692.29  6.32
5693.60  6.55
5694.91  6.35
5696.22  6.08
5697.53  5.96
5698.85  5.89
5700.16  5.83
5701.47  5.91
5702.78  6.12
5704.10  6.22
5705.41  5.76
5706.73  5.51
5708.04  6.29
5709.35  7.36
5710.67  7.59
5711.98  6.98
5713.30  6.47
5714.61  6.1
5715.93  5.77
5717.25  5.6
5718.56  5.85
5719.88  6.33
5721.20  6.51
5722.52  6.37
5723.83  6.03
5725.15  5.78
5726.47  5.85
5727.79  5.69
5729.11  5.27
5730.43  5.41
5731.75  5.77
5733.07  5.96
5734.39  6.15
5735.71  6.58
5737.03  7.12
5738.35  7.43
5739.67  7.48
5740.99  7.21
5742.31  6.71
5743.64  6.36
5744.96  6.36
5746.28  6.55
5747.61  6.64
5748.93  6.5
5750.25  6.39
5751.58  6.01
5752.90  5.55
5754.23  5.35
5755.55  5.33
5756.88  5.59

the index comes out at 0.1 angstrom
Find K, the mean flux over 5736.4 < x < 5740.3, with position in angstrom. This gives 7.35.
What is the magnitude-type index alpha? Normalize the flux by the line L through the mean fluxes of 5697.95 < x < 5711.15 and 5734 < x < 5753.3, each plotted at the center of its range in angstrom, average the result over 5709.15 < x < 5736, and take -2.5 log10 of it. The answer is 0.05 mag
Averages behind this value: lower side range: 6.22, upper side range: 6.62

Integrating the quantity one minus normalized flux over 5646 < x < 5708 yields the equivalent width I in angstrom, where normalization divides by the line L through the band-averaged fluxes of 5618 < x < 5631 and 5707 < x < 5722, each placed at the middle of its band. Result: 3.5 angstrom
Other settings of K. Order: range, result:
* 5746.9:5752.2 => 6.38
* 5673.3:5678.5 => 6.37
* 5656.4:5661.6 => 5.5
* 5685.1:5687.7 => 6.18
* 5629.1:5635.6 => 5.89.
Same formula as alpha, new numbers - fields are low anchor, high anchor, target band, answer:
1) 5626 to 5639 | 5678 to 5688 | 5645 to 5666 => 0.051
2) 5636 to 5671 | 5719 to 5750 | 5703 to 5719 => -0.019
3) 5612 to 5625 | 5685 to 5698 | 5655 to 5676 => 0.022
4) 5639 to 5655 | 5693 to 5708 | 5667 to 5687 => -0.044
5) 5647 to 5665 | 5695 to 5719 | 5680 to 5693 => 0.019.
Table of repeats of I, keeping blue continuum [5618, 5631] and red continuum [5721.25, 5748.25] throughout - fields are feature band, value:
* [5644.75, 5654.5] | 0.5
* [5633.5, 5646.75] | 0.7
